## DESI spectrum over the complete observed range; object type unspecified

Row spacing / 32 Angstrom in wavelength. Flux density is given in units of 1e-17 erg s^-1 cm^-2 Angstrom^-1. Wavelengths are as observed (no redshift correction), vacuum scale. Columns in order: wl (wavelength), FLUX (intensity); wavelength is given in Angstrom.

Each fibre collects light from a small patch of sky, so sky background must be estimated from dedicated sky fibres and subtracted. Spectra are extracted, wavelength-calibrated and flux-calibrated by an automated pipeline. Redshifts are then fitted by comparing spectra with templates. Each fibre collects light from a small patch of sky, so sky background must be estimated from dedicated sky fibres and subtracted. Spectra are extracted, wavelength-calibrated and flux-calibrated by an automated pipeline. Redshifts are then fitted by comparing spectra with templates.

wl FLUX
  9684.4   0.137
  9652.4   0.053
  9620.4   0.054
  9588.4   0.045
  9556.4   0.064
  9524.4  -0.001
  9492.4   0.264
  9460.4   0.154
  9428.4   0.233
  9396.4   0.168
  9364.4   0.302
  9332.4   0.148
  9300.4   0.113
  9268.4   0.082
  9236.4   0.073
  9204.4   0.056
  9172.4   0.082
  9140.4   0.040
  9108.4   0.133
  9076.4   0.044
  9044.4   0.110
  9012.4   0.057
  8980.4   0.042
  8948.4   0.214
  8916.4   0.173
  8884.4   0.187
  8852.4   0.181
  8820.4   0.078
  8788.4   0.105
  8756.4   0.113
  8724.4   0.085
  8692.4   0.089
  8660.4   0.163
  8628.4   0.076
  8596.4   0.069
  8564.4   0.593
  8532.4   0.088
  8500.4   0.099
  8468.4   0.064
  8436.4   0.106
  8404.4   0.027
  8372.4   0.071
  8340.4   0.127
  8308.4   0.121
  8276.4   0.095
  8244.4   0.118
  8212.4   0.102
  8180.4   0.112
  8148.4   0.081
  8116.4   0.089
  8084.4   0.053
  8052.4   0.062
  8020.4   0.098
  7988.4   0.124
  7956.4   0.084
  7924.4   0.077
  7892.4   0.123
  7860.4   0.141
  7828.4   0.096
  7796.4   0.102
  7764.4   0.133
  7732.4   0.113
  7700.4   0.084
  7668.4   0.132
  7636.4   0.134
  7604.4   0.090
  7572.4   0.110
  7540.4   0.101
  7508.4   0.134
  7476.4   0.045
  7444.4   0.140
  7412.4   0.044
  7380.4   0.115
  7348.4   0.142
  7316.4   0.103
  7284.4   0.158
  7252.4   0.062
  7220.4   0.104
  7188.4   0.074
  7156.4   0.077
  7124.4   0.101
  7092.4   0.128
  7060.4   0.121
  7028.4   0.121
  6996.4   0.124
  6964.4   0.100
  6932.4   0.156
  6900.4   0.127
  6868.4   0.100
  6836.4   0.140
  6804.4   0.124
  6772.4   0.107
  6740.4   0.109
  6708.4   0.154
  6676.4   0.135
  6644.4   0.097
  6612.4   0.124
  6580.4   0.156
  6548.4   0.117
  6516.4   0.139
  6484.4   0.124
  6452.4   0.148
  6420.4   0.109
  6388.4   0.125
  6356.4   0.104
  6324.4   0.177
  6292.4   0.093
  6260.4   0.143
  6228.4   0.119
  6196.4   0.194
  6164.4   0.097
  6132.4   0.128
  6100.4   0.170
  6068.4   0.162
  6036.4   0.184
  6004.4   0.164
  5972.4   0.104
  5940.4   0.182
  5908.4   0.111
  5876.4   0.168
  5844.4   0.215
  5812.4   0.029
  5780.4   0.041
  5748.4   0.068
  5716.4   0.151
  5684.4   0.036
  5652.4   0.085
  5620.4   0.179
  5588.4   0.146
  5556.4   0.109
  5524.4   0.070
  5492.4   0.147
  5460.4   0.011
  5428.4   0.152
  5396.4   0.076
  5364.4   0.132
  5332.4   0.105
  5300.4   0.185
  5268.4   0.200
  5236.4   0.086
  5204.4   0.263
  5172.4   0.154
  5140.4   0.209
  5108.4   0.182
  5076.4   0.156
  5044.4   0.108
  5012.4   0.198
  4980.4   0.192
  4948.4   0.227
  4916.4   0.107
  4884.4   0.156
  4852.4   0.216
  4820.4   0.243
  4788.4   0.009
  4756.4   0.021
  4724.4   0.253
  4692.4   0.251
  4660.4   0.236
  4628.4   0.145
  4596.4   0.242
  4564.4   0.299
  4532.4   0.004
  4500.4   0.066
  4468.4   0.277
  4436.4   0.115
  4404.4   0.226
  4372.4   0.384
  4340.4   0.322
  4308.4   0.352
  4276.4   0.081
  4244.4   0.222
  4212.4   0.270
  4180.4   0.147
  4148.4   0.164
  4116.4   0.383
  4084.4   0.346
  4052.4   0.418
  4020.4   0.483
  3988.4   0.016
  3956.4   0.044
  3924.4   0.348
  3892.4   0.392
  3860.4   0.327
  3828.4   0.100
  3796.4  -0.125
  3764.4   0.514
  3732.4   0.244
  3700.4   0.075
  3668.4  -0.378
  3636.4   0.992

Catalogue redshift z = 1.299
